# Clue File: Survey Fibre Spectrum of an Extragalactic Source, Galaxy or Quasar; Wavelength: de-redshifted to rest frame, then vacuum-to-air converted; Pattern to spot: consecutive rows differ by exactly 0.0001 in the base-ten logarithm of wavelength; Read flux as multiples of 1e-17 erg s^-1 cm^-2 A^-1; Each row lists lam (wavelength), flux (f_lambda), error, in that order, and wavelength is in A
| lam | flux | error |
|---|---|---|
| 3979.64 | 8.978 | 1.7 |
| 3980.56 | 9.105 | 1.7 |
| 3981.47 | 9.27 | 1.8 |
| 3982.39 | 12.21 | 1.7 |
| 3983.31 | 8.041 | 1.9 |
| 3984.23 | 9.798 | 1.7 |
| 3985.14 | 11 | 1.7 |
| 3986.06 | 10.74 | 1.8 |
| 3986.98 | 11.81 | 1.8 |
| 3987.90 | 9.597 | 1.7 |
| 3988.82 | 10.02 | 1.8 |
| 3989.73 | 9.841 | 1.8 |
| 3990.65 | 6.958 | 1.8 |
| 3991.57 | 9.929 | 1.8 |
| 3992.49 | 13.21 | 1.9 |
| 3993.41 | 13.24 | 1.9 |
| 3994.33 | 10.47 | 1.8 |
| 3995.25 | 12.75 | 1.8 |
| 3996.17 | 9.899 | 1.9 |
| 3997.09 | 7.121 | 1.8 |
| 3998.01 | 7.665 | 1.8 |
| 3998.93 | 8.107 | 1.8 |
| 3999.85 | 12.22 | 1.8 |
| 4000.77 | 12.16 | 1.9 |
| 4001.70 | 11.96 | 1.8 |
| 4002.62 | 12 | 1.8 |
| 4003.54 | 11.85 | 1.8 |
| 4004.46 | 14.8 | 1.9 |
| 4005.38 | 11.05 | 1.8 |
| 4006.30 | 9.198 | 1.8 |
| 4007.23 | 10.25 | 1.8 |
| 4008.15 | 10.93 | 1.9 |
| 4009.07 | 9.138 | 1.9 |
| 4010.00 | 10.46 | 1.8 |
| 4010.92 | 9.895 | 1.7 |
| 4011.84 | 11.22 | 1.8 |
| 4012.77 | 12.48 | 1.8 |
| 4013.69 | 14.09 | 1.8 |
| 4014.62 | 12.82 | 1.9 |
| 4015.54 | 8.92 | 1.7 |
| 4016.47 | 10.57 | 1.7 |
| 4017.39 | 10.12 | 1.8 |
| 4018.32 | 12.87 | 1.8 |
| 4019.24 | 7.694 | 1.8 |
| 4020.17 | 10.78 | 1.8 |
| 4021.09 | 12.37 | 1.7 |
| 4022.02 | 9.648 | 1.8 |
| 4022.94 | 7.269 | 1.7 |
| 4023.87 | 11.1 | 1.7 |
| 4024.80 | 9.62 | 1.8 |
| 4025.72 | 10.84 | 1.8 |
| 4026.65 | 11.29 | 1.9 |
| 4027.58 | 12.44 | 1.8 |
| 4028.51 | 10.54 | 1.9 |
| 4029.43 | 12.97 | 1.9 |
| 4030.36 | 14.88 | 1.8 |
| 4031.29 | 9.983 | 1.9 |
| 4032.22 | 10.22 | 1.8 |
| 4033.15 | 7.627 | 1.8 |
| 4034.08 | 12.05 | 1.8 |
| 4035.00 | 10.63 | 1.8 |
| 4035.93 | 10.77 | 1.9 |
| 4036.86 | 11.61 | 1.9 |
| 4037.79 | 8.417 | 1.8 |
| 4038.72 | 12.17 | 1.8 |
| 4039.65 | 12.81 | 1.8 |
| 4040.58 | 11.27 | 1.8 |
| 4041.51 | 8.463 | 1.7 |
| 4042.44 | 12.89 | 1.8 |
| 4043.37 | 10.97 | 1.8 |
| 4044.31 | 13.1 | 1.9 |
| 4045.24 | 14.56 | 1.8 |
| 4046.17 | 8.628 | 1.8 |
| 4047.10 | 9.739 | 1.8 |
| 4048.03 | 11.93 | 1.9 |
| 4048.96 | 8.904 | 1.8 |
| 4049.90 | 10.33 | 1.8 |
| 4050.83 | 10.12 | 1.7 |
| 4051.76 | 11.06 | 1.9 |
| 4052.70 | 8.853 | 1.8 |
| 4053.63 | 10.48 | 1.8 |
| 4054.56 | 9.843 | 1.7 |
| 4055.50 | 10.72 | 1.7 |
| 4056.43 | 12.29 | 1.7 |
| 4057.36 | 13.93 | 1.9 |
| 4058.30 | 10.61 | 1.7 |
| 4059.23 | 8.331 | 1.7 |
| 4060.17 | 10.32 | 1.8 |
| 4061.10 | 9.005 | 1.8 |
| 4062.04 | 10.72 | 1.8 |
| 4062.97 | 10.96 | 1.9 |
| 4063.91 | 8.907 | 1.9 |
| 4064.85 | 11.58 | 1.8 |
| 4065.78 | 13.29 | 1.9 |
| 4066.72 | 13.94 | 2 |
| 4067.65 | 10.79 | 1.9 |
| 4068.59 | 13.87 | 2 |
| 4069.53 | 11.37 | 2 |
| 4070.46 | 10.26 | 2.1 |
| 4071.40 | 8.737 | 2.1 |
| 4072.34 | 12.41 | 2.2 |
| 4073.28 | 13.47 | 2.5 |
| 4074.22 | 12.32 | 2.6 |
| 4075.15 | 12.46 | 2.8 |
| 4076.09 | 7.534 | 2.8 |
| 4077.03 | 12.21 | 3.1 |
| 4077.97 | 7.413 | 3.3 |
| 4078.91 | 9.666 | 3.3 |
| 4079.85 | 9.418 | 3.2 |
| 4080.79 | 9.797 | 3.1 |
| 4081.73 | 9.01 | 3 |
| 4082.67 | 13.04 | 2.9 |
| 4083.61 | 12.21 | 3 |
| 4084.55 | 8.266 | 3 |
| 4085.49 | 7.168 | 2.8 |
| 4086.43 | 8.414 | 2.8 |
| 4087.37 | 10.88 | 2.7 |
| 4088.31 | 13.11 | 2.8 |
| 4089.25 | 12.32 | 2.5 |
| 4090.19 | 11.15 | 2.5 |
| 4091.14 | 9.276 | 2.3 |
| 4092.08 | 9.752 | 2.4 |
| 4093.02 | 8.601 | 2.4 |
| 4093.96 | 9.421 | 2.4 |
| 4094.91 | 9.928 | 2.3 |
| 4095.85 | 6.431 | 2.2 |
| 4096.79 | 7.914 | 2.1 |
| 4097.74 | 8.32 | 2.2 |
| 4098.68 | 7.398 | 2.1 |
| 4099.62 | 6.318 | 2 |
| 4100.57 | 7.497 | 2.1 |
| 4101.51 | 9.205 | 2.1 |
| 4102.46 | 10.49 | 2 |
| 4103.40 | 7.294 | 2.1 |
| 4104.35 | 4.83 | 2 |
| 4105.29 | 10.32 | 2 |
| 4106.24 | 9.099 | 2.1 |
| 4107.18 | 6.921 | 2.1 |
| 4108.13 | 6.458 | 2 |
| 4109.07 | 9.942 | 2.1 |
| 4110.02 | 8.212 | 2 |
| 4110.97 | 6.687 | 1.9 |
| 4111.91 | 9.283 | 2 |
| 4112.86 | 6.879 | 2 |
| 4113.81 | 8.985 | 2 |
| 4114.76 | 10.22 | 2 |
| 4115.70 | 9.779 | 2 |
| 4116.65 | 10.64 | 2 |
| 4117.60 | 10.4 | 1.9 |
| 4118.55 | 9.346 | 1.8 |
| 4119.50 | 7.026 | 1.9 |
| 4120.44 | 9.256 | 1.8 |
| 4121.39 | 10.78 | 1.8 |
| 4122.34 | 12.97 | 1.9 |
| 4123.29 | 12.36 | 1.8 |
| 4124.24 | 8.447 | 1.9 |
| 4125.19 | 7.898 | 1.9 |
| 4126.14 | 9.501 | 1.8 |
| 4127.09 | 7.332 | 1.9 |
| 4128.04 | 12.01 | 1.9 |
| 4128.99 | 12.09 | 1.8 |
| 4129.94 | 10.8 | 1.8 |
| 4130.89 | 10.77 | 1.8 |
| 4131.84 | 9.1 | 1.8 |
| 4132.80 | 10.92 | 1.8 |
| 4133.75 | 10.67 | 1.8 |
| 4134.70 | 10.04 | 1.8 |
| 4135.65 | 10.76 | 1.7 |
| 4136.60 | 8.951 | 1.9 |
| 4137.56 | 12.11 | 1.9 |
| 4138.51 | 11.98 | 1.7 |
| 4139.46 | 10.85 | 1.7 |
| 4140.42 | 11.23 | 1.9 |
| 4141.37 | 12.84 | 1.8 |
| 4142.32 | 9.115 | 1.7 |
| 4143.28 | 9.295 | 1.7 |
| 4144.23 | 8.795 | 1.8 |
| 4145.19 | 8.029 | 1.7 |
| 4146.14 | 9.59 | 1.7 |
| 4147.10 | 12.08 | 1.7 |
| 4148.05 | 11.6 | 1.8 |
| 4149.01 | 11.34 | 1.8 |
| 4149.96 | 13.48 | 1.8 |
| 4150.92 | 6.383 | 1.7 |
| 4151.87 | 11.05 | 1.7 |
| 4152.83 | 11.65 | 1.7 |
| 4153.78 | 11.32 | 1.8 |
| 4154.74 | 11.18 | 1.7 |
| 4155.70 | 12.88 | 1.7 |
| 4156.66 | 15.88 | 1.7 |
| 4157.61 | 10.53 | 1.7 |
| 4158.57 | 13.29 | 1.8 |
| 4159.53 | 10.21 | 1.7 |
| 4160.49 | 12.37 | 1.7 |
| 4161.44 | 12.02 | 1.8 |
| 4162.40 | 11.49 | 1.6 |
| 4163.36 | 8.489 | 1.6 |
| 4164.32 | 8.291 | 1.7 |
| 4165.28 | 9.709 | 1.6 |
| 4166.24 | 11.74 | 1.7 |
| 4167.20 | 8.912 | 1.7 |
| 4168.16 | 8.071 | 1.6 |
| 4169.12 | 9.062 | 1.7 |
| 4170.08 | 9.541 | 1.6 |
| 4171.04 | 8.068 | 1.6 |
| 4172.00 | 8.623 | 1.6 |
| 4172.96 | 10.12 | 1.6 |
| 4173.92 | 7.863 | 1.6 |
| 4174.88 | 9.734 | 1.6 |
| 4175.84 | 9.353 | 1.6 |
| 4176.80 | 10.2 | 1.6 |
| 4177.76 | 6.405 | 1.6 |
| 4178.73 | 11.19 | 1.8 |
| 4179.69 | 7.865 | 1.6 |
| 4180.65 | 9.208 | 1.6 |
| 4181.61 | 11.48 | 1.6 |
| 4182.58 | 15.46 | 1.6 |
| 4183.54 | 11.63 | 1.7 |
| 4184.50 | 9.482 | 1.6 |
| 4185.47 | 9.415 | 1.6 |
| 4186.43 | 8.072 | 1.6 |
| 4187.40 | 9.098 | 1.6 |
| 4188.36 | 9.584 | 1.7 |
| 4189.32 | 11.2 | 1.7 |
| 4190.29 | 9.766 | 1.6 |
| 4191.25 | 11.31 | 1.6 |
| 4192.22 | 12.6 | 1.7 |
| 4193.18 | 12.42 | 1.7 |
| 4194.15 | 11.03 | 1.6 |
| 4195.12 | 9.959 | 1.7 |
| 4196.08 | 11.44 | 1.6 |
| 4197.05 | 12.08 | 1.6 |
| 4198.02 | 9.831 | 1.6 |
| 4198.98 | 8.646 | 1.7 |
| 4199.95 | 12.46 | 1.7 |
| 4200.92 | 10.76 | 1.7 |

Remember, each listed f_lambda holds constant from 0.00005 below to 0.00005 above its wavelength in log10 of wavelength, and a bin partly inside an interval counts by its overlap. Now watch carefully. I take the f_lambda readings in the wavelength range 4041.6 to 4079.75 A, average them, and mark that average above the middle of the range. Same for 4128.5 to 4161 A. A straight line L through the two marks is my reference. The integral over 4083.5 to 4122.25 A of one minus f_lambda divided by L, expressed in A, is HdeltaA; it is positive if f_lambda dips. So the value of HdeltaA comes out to 7.1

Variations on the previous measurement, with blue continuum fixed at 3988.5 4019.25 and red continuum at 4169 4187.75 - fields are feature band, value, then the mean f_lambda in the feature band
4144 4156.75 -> -1.55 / 11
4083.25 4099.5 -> 1.36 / 9.36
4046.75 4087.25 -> -0.88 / 10.6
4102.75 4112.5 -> 2.08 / 7.94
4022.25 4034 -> -0.12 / 10.8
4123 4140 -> -0.72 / 10.3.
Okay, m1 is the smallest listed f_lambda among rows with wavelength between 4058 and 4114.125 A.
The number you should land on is 4.83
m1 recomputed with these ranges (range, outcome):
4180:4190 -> 8.072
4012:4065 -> 7.269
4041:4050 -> 8.463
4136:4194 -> 6.383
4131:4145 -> 8.795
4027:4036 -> 7.627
